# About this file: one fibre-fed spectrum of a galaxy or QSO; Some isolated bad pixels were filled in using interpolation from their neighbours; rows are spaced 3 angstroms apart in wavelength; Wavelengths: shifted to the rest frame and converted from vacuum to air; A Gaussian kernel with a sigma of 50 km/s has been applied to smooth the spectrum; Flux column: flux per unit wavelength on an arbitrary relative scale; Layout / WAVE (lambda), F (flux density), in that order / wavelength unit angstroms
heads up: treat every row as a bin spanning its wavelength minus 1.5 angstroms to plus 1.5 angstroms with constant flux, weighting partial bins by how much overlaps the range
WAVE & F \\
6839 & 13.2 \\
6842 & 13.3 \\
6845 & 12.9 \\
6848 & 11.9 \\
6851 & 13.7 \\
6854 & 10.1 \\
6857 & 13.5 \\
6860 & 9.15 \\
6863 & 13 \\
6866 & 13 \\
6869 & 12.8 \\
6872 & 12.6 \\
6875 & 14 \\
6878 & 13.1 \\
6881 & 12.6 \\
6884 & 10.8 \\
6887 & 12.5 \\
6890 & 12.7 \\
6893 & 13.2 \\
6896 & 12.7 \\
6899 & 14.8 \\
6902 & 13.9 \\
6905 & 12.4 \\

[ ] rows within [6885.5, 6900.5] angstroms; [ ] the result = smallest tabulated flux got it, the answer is 12.5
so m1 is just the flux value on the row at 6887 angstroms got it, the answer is 12.5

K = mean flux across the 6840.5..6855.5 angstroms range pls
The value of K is 12.4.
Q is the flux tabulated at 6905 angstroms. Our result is 12.4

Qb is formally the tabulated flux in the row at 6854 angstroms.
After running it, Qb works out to 10.1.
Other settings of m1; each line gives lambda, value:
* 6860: 9.15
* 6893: 13.2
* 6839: 13.2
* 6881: 12.6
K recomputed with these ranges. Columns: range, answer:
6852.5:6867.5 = 11.8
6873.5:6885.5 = 12.6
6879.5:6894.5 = 12.4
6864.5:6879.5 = 13.1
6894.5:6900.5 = 13.8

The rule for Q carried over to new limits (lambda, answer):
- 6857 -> 13.5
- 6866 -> 13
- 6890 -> 12.7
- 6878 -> 13.1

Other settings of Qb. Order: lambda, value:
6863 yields 13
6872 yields 12.6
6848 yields 11.9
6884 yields 10.8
